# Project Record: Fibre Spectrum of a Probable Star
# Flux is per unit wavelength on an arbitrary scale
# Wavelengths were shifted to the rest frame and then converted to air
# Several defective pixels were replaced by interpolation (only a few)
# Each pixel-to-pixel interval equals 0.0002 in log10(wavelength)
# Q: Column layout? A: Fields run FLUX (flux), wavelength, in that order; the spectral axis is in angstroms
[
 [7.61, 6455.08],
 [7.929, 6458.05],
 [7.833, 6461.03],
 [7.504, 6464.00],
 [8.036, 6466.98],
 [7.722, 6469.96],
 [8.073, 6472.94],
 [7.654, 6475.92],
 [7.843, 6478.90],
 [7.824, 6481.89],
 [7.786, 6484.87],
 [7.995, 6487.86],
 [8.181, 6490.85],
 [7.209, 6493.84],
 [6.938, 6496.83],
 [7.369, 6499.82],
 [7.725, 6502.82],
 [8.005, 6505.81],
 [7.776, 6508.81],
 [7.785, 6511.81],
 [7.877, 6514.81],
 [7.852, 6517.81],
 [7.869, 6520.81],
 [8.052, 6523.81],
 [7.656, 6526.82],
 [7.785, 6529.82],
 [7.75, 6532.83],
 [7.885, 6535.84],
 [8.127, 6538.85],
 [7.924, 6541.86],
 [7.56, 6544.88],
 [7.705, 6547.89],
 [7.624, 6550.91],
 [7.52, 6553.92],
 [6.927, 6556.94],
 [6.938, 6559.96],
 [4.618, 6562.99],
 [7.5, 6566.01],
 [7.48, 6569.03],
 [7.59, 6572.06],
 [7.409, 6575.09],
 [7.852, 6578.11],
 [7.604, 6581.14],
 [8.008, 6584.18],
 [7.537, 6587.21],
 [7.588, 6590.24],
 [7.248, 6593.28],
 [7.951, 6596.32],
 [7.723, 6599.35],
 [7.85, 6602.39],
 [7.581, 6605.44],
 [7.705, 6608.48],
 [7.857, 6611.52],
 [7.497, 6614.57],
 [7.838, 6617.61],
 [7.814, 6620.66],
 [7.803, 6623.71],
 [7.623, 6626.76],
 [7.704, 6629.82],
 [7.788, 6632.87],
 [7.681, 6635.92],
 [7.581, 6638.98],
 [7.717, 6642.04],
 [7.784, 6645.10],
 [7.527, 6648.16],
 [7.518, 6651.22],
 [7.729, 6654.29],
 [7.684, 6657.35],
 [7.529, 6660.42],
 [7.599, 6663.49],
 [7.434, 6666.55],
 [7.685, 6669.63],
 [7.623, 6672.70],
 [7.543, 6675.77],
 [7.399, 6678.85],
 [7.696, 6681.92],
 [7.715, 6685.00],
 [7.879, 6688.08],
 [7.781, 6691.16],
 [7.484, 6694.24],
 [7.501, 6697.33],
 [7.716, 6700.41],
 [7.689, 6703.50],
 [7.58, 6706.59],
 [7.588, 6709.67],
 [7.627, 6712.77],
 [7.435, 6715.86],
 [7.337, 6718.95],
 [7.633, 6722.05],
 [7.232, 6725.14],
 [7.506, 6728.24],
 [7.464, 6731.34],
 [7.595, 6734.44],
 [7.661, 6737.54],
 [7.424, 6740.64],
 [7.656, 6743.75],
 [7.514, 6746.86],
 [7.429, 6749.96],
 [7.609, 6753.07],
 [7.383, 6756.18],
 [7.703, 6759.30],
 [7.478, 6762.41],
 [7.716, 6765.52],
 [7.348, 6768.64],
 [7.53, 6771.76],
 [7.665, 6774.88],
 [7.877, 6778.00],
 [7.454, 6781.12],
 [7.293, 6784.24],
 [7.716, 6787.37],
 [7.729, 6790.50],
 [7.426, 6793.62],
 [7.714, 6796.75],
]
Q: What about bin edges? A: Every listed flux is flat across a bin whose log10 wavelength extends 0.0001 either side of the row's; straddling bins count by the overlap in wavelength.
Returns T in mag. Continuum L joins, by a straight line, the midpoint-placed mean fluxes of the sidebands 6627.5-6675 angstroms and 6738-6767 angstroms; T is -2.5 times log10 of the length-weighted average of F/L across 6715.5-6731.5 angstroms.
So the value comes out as 0.02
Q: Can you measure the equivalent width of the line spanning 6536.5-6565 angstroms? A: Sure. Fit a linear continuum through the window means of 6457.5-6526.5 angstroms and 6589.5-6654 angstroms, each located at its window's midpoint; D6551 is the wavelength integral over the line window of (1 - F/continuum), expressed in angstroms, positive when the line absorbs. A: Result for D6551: 1.8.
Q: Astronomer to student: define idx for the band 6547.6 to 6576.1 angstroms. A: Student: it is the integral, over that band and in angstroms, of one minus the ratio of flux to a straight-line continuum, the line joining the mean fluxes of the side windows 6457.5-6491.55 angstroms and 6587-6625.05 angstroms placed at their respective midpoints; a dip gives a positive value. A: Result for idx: 2.4 angstroms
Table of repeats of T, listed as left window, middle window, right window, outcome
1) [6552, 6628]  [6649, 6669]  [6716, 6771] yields -0.01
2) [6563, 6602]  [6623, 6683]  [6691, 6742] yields -0.01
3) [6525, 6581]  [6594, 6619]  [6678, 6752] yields -0.04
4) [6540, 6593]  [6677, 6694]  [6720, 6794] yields -0.03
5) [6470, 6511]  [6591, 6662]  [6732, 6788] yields -0.01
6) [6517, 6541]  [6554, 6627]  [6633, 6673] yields 0.04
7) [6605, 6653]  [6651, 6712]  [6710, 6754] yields 0.00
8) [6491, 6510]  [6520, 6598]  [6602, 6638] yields 0.02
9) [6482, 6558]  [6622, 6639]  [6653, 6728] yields -0.01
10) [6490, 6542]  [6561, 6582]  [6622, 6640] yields 0.09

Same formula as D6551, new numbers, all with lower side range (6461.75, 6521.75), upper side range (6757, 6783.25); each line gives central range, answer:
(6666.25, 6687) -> 0.1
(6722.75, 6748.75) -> 0.3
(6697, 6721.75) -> 0.2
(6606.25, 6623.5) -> -0.1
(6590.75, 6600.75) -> 0.1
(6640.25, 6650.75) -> 0.0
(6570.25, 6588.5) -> 0.1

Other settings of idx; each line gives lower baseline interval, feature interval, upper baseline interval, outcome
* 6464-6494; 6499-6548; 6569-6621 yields -0.2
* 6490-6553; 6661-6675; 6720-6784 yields 0.1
